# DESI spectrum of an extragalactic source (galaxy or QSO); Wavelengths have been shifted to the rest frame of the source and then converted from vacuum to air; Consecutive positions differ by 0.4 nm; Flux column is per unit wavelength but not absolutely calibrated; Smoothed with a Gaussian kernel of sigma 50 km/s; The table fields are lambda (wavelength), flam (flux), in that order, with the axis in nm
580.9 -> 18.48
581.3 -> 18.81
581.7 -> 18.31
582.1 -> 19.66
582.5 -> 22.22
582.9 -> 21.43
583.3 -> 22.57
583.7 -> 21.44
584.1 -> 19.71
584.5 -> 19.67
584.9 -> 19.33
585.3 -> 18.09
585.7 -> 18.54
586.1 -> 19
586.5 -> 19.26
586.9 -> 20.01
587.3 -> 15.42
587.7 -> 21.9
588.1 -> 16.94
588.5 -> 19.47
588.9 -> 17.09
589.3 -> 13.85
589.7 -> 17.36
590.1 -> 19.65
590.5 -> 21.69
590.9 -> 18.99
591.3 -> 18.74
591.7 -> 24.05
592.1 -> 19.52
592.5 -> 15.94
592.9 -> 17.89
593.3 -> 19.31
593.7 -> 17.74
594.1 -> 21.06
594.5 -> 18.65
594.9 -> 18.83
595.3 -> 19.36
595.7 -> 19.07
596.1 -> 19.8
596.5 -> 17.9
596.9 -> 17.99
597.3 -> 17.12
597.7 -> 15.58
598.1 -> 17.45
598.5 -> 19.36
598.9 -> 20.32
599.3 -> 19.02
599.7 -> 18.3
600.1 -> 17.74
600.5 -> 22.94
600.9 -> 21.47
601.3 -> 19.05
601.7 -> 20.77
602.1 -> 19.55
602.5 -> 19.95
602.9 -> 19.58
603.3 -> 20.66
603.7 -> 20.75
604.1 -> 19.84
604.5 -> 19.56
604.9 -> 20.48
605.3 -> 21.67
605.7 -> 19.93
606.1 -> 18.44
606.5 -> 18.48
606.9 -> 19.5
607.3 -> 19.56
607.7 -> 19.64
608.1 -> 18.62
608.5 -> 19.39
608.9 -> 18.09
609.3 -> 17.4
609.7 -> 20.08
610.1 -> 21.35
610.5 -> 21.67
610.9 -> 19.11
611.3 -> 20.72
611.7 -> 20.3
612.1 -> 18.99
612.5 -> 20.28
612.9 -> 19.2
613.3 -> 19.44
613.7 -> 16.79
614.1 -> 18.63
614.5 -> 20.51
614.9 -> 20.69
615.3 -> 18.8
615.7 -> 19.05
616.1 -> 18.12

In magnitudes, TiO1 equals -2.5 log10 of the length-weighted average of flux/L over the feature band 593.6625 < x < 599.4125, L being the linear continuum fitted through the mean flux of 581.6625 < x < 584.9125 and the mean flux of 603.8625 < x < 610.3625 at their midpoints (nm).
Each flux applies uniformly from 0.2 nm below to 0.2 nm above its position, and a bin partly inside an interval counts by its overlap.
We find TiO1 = 0.078 mag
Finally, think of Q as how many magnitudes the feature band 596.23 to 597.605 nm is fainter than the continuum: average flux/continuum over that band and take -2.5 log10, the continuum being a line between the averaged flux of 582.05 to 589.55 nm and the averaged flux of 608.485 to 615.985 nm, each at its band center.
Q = 0.10 mag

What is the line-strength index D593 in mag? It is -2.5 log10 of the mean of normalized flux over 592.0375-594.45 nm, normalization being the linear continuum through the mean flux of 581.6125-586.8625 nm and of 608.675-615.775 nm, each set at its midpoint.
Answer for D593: 0.07 mag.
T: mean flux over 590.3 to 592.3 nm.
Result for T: 20.6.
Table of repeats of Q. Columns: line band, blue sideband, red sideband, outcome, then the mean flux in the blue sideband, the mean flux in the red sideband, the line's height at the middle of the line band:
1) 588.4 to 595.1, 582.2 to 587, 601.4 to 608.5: 0.07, 20.1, 19.8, 20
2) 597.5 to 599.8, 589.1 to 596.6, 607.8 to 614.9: 0.04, 18.9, 19.5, 19.1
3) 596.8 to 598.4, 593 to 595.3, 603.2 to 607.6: 0.13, 19.1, 19.9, 19.3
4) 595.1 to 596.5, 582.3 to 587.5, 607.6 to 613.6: 0.03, 19.7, 19.6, 19.7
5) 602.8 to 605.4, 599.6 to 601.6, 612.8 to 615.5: -0.03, 20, 19.1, 19.8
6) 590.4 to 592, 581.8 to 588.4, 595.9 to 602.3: -0.07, 19.7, 19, 19.4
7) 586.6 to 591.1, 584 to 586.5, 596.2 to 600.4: 0.02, 19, 18.2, 18.8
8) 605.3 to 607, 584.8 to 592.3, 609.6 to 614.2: 0.01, 18.9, 19.7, 19.5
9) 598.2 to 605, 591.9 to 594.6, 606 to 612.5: -0.05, 18.6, 19.5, 19.1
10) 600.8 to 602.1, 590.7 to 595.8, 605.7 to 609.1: -0.06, 19.2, 19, 19.1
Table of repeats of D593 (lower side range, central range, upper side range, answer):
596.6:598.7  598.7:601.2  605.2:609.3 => -0.115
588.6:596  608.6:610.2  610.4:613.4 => 0.038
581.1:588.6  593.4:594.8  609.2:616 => 0.025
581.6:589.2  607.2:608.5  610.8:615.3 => 0.012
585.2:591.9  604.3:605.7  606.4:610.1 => -0.077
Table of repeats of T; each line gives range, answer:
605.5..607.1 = 19.1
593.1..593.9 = 18.5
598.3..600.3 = 18.9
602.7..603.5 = 20.1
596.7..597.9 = 16.9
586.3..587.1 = 19.6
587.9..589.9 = 16.9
